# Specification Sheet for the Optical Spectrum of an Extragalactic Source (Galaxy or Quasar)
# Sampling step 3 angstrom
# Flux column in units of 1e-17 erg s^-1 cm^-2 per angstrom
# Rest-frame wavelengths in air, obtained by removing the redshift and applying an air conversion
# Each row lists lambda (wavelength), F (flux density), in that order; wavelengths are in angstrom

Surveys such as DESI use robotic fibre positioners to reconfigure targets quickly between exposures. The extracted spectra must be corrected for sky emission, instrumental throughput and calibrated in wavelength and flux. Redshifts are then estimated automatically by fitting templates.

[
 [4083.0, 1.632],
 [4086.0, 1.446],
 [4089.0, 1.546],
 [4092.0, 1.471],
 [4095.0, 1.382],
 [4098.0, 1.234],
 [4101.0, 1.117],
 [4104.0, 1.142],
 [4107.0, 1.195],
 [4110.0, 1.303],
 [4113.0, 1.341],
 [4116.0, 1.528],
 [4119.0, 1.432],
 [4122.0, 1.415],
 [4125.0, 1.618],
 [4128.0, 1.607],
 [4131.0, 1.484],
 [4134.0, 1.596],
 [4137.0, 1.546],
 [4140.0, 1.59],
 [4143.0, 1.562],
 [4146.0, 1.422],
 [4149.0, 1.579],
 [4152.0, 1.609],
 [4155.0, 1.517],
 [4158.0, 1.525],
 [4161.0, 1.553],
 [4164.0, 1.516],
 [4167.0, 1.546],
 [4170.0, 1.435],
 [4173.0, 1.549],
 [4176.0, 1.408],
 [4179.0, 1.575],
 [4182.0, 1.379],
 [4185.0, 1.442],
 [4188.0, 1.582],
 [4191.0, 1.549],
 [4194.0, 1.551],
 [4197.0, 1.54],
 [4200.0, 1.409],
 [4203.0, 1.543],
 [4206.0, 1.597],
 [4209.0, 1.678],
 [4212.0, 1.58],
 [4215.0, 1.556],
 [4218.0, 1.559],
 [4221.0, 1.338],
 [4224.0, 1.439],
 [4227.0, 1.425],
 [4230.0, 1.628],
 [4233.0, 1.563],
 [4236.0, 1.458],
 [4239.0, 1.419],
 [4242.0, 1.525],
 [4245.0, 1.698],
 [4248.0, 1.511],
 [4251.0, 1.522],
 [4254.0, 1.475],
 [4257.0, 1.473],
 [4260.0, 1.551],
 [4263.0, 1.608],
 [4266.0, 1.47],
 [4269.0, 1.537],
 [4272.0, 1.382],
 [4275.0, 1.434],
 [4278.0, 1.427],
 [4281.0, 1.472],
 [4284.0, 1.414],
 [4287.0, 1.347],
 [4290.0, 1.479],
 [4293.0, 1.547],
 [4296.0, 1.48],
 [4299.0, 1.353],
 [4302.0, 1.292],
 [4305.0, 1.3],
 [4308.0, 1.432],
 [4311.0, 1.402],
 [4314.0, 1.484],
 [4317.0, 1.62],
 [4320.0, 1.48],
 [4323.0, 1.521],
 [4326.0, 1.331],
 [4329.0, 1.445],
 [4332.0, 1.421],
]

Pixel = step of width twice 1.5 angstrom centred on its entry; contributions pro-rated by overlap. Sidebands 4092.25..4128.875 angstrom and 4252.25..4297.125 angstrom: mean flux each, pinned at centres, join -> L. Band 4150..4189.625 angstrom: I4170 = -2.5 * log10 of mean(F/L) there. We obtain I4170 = -0.08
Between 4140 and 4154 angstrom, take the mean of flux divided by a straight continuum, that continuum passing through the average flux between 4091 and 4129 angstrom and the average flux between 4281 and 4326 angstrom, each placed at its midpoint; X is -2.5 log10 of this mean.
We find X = -0.13 mag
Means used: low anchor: 1.36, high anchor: 1.44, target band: 1.55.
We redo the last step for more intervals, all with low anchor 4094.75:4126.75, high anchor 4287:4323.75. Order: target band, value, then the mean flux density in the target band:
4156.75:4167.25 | -0.13 mag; 1.53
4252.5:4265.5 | -0.08 mag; 1.52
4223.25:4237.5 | -0.08 mag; 1.51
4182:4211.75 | -0.11 mag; 1.54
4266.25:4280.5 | -0.02 mag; 1.45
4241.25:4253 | -0.11 mag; 1.56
